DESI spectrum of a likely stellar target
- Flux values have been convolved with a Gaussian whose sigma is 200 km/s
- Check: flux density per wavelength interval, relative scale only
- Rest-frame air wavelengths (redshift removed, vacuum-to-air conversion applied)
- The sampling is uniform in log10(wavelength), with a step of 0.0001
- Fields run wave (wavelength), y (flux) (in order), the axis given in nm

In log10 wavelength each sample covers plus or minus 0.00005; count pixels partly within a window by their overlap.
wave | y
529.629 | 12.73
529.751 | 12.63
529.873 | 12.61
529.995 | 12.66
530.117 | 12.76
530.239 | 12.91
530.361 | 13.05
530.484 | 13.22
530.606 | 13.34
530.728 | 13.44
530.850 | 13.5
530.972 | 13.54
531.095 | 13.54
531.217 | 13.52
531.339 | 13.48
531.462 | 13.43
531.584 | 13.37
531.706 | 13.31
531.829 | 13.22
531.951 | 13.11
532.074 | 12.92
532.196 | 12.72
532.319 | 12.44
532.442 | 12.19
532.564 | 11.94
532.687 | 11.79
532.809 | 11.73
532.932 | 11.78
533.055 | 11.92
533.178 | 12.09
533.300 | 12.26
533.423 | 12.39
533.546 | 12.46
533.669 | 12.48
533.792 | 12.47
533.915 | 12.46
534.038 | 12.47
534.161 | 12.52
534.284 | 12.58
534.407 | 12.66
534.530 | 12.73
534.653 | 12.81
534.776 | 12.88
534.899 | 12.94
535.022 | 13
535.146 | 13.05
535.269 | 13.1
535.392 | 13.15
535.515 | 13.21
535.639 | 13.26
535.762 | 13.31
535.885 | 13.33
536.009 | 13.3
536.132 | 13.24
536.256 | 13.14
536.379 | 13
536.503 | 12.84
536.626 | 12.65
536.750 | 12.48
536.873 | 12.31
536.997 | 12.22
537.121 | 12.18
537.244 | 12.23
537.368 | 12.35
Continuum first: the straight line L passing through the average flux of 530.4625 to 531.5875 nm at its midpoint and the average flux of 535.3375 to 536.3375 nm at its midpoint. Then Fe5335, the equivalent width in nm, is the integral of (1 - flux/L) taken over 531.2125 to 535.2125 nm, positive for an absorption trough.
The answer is 0.22 nm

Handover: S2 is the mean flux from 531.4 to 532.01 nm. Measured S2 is 13.3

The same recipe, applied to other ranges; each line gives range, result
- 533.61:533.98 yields 12.5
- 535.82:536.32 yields 13.3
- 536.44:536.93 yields 12.6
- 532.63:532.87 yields 11.8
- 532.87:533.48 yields 12.1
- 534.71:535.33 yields 13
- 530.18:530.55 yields 13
